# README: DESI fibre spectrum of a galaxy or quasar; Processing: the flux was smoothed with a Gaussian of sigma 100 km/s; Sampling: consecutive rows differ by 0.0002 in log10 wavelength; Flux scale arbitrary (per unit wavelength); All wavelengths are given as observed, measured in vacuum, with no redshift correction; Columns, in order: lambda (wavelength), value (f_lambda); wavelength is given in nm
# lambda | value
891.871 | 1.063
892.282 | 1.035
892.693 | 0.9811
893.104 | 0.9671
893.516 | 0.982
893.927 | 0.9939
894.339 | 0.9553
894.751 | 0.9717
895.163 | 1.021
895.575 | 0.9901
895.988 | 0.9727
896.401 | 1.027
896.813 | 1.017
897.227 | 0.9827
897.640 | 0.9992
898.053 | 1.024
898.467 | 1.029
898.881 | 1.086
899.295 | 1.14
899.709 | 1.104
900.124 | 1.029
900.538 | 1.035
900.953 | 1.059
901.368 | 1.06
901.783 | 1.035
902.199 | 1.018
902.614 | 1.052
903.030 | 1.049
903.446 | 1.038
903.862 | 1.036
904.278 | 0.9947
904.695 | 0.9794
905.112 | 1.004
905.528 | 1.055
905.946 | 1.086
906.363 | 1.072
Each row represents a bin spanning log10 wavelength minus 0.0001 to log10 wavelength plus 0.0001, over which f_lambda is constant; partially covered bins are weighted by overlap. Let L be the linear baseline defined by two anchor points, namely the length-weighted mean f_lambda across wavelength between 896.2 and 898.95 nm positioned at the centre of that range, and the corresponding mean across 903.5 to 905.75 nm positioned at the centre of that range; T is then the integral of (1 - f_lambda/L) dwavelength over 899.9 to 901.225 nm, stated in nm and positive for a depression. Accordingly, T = -0.03 nm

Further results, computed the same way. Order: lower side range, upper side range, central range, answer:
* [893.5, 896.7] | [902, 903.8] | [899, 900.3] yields -0.093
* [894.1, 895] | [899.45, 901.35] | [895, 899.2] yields -0.045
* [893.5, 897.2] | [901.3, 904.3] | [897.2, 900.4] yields -0.125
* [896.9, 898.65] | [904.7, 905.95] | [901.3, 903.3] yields -0.038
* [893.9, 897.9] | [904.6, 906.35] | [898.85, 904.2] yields -0.181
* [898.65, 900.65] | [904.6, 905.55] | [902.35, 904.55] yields -0.003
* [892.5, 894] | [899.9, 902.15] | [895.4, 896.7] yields 0.005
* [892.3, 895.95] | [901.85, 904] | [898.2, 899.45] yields -0.082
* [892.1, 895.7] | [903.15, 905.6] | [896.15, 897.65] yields -0.015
